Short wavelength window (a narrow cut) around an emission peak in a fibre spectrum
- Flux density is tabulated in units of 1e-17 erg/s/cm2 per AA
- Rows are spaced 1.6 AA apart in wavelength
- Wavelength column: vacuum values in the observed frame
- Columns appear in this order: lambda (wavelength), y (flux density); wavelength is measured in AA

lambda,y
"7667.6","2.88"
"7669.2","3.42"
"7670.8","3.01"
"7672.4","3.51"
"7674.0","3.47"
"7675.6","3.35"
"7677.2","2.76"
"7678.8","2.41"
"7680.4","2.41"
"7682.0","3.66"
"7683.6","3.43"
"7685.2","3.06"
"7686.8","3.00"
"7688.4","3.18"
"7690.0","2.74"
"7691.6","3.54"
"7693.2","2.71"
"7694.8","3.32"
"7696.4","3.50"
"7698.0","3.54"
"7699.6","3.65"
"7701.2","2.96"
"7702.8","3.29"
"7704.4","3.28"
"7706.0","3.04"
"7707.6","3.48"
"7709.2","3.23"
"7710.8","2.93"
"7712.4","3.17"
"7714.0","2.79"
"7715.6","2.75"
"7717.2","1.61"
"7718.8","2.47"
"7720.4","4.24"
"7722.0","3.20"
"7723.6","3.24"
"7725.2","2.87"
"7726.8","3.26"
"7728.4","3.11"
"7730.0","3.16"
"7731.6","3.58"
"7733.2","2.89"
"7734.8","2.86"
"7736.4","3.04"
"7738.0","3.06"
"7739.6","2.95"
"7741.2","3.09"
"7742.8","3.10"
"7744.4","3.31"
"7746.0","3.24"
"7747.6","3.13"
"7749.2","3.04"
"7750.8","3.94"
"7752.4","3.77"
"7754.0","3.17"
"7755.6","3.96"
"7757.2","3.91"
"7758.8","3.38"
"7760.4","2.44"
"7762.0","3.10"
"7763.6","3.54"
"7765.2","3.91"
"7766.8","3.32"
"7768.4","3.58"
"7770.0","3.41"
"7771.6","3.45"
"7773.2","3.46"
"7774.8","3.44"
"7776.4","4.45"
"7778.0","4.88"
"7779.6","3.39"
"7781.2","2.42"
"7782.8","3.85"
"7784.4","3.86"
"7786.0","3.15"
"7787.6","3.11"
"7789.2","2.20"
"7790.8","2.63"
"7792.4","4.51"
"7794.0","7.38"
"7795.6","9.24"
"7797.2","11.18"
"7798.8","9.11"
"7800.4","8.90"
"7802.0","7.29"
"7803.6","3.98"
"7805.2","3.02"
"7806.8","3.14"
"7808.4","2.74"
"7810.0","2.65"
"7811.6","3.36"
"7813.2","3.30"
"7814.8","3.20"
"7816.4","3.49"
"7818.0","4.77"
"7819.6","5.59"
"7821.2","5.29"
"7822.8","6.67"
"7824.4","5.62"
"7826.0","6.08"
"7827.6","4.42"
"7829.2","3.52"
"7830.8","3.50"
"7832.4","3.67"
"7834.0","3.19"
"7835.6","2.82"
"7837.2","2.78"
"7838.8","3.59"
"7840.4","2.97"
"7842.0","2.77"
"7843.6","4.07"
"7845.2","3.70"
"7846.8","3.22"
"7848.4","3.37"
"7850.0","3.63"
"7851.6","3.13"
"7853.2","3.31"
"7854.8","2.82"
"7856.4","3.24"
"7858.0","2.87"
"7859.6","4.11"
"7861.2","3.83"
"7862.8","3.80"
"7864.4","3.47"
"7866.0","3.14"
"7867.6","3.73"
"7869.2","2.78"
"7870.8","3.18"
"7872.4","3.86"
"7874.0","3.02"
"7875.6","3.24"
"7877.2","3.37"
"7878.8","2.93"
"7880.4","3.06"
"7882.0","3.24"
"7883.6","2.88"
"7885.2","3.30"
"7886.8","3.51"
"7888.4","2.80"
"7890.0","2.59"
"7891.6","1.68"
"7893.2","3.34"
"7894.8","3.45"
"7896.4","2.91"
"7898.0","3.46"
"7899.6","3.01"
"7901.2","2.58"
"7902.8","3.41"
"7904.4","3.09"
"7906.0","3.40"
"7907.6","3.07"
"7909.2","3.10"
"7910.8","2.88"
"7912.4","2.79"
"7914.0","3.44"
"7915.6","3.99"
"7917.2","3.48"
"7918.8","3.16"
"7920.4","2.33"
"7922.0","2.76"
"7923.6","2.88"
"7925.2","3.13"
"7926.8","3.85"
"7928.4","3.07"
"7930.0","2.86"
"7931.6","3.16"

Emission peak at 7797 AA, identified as H-alpha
